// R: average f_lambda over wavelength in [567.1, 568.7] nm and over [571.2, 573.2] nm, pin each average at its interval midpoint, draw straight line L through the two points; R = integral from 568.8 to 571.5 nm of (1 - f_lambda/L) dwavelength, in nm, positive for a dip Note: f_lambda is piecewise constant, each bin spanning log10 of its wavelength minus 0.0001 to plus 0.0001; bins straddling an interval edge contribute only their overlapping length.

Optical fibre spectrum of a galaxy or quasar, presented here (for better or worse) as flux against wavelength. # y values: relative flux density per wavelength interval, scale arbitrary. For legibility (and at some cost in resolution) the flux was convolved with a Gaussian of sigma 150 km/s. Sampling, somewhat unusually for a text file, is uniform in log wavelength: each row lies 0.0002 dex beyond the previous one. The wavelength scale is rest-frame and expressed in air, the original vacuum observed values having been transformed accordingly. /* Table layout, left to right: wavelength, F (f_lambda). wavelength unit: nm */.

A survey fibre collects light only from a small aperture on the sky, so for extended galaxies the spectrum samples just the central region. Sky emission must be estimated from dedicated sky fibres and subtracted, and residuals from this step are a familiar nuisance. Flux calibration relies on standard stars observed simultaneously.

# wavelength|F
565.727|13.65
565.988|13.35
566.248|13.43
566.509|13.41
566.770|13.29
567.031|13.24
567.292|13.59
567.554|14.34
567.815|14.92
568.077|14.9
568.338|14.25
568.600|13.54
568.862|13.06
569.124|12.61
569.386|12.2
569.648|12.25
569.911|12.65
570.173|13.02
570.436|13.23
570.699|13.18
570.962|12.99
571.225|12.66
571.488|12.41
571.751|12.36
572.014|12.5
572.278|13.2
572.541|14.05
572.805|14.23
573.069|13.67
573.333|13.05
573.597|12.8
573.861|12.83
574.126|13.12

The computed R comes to 0.18 nm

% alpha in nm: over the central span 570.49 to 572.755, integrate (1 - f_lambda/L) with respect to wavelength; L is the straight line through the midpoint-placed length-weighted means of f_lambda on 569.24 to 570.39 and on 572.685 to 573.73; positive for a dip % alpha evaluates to 0.01 nm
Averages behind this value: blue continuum 12.6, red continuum 13.4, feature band 13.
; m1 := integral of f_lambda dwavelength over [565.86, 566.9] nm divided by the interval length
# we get 13.4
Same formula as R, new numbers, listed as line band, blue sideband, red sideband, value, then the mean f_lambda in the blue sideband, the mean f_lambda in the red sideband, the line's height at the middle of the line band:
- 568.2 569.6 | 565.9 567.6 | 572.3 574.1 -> 0.038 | 13.5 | 13.4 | 13.5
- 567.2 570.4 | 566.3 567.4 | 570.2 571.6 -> -0.068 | 13.4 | 12.9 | 13.2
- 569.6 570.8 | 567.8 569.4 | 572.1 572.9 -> 0.069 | 13.7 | 13.7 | 13.7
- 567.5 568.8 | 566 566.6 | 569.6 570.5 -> -0.120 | 13.4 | 12.8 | 13.1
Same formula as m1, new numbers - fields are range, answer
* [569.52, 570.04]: 12.4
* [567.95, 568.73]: 14.2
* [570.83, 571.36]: 12.8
